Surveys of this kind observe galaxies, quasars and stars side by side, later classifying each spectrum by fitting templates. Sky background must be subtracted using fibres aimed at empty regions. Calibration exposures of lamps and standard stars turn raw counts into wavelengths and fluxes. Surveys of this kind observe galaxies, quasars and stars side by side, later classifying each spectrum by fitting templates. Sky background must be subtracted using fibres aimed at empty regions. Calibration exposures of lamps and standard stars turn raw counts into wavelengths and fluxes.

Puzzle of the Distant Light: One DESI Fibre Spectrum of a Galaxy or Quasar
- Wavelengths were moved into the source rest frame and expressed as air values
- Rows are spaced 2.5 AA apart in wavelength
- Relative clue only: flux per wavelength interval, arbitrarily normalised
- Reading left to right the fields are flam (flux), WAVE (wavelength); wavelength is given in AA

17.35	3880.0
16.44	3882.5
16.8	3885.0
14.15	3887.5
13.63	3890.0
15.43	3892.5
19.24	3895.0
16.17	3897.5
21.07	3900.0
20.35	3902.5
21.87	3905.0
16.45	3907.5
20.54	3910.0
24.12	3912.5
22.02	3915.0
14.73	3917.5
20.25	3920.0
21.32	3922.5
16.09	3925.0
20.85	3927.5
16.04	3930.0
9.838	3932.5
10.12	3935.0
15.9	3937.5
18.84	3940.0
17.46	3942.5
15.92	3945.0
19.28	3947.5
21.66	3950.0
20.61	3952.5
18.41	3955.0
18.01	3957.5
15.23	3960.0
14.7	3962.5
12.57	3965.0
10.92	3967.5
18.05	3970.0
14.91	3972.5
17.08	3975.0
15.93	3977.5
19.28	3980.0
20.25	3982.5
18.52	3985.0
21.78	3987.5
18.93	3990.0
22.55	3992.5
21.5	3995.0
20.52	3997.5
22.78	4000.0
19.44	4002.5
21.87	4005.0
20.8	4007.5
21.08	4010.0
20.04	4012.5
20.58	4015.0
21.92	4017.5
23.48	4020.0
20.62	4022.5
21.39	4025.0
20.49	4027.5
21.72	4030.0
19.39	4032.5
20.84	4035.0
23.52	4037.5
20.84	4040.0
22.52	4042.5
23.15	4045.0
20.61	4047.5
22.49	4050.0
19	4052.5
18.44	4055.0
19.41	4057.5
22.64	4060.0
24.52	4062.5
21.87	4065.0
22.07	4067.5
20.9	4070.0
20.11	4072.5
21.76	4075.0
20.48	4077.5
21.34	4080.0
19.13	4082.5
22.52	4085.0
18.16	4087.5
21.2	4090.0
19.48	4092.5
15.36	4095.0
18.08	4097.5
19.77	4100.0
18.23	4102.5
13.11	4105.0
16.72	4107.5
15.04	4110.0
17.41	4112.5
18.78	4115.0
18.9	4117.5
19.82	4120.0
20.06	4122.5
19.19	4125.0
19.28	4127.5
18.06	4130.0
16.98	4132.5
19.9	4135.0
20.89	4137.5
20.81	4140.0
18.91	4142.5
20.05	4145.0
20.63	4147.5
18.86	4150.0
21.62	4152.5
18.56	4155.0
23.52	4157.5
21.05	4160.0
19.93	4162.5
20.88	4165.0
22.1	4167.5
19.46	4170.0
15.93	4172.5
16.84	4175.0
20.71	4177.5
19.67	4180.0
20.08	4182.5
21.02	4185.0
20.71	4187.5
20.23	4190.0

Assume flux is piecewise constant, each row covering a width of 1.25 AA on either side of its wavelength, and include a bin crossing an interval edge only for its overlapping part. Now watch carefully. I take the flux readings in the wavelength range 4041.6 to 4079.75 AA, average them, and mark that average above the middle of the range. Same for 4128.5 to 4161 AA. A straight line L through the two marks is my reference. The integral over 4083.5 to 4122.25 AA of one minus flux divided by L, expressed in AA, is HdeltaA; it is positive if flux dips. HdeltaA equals 4.5 AA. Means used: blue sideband 21.3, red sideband 20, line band 18.2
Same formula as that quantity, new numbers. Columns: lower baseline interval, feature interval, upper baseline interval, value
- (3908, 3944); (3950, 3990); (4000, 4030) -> 4.4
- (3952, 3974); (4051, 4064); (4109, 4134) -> -2.6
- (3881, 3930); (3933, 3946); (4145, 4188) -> 2.3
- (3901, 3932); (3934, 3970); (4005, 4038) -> 6.2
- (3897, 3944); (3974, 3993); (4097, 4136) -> -1.1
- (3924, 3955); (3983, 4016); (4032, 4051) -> -1.7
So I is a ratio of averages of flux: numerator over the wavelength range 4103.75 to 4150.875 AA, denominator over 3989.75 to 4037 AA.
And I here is 0.88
